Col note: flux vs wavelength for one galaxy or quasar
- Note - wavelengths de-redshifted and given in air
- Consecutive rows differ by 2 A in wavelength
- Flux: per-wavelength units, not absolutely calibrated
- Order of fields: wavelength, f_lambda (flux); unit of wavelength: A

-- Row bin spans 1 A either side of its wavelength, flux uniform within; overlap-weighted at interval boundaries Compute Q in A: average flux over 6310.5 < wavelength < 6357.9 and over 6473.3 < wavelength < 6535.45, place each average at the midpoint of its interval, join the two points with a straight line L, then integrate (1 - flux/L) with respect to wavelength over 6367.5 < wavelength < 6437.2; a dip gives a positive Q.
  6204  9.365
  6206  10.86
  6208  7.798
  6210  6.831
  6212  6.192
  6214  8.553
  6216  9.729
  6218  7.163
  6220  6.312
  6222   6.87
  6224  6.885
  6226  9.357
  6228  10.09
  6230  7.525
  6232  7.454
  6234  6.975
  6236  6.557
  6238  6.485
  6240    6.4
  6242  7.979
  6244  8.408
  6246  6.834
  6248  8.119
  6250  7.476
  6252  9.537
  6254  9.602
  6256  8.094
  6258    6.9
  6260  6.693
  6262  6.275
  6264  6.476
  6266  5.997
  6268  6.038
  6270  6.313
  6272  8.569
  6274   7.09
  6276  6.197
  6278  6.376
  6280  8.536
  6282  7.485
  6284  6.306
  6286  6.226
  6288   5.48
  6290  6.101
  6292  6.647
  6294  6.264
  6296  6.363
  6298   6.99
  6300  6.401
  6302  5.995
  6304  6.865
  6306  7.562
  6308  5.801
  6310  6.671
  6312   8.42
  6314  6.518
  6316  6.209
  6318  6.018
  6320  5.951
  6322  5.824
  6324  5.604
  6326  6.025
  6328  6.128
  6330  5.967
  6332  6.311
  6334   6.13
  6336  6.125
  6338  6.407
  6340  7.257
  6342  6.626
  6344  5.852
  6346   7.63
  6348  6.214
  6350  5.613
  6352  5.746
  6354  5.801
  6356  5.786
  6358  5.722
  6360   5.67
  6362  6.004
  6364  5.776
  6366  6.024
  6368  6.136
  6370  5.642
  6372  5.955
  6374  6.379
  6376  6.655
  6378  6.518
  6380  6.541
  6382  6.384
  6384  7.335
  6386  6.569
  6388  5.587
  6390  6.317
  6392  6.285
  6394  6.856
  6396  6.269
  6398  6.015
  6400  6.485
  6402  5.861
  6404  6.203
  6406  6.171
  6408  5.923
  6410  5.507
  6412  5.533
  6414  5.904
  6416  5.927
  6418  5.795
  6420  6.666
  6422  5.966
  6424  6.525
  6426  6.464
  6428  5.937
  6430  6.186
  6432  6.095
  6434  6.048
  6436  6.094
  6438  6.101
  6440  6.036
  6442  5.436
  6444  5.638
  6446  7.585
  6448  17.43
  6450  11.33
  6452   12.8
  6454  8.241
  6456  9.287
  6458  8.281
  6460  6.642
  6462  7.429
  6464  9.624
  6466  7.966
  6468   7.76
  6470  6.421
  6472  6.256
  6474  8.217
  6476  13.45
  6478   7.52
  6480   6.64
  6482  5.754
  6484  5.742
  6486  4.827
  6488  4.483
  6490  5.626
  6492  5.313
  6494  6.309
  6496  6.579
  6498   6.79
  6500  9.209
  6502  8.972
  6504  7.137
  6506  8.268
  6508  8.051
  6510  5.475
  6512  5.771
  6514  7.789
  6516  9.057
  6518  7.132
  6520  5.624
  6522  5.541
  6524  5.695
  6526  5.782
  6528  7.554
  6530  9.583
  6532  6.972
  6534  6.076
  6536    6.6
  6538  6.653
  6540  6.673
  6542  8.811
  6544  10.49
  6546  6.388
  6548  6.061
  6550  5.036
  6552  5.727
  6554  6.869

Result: 3.81 A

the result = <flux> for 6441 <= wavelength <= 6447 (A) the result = 6.22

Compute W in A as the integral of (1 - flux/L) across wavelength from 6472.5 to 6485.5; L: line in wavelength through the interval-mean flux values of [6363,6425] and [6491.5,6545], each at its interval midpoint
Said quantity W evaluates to -1.6 A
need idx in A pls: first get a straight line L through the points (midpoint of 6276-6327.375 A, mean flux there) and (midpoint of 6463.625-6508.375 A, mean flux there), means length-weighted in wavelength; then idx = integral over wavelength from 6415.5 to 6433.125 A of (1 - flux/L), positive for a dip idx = 2.0 A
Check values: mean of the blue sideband 6.5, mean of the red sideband 7.21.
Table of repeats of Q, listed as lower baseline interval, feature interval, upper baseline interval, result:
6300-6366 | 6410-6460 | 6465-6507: -3.63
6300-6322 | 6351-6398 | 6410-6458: 5.33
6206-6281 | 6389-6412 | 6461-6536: 3.46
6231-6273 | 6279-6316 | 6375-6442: 1.51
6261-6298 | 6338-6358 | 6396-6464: 1.68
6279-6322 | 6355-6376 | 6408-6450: 2.27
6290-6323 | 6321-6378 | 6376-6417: 2.33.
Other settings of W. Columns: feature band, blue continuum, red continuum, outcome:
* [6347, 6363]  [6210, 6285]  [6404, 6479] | 3.46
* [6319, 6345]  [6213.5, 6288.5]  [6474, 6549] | 3.91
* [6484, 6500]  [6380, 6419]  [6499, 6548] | 2.46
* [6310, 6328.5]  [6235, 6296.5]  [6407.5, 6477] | 2.20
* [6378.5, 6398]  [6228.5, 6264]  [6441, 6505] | 3.21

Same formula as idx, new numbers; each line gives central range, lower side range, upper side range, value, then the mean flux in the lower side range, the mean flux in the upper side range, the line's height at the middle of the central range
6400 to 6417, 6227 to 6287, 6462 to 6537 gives 2.96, 7.3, 7.07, 7.16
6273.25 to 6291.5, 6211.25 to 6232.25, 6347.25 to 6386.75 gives 1.28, 7.86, 6.12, 7.14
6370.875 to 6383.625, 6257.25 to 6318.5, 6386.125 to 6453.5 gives 0.61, 6.64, 6.82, 6.77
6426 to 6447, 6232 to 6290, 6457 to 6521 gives 3.05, 7.11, 7.19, 7.17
